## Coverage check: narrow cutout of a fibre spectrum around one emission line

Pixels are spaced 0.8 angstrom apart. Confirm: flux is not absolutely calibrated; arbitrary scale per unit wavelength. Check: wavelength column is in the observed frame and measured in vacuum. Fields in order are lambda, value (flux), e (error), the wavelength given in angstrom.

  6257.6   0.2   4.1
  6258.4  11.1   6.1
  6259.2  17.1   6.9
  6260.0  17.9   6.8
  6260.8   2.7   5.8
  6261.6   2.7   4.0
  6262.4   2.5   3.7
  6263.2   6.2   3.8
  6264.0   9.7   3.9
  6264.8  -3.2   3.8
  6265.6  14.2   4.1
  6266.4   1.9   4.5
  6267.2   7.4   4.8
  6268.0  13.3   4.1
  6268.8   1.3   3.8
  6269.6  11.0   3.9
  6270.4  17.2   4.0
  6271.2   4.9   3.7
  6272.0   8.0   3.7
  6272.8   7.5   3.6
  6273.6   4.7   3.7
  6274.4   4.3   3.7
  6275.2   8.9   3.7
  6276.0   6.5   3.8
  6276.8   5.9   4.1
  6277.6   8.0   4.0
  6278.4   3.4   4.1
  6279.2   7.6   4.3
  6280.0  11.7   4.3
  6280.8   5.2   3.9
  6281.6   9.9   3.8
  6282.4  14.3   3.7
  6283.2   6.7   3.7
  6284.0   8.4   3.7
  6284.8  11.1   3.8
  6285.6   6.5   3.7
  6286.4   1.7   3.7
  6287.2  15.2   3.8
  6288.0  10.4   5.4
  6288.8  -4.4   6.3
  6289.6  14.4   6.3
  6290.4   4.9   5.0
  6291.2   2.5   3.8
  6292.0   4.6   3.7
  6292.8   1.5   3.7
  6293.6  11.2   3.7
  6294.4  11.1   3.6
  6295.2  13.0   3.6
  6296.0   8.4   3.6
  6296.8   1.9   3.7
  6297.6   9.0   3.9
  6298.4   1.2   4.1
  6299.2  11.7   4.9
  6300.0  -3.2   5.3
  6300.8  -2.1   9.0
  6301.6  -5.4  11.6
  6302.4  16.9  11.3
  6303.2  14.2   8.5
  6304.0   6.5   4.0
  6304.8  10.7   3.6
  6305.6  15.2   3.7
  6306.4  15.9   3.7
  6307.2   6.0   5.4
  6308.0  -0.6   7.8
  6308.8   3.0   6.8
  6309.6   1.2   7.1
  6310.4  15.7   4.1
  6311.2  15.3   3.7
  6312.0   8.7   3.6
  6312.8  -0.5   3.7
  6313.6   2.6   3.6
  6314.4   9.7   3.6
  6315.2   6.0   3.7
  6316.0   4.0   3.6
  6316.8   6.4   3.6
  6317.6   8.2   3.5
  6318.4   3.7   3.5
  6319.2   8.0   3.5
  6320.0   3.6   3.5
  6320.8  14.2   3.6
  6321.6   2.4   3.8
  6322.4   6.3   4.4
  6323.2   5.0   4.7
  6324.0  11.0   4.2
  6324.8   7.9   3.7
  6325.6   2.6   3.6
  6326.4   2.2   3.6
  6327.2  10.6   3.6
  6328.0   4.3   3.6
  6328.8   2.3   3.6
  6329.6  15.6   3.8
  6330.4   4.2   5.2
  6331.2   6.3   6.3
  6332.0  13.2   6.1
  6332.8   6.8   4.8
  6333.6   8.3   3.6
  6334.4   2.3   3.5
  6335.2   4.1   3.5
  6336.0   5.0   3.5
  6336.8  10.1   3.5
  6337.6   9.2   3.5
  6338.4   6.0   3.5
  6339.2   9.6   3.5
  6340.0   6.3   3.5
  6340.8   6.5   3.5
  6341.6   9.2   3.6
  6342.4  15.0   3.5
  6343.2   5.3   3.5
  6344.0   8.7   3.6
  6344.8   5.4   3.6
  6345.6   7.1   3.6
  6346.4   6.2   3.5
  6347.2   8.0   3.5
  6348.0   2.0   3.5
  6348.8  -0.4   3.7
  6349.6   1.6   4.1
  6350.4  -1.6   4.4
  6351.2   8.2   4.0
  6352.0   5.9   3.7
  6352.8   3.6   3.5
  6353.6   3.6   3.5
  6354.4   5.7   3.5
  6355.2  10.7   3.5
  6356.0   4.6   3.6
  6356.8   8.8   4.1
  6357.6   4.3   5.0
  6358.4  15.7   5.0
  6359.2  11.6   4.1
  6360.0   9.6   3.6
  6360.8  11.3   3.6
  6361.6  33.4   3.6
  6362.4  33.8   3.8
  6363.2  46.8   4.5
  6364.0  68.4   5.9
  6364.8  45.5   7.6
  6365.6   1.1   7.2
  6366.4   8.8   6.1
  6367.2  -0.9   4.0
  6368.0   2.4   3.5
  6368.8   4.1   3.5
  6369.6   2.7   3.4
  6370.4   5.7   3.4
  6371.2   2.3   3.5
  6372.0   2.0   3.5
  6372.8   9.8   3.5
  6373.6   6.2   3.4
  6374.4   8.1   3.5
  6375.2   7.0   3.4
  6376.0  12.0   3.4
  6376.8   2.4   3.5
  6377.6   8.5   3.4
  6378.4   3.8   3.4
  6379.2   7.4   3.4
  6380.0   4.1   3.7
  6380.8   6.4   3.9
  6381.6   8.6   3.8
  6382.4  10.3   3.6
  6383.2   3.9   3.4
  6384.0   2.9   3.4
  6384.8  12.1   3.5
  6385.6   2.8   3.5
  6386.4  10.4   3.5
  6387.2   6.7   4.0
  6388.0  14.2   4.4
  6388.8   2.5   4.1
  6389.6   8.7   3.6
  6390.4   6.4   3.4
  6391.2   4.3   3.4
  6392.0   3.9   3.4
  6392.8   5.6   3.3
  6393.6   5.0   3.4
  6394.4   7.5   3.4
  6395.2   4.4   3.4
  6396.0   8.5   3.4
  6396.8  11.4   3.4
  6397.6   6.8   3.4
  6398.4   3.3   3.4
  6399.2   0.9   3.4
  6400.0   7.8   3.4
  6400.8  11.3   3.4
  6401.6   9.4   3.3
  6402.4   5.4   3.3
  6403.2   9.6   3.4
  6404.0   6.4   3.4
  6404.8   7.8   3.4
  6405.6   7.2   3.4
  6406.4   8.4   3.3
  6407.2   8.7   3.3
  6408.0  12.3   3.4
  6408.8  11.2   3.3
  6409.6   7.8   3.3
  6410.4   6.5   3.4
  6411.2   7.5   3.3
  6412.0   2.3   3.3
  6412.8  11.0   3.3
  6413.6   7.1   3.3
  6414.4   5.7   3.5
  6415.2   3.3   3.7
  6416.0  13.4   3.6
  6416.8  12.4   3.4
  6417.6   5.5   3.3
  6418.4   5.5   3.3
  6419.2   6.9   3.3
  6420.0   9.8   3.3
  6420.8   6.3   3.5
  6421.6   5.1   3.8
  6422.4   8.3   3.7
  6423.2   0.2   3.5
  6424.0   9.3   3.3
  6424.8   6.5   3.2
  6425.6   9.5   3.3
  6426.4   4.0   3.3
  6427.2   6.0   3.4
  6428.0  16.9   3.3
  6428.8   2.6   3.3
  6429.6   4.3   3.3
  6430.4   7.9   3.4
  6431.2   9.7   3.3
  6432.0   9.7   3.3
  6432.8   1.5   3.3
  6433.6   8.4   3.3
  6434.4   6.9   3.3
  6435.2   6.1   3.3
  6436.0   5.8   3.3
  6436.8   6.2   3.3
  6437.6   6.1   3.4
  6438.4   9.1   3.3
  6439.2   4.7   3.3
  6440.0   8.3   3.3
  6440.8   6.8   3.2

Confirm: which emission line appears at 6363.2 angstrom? Hbeta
